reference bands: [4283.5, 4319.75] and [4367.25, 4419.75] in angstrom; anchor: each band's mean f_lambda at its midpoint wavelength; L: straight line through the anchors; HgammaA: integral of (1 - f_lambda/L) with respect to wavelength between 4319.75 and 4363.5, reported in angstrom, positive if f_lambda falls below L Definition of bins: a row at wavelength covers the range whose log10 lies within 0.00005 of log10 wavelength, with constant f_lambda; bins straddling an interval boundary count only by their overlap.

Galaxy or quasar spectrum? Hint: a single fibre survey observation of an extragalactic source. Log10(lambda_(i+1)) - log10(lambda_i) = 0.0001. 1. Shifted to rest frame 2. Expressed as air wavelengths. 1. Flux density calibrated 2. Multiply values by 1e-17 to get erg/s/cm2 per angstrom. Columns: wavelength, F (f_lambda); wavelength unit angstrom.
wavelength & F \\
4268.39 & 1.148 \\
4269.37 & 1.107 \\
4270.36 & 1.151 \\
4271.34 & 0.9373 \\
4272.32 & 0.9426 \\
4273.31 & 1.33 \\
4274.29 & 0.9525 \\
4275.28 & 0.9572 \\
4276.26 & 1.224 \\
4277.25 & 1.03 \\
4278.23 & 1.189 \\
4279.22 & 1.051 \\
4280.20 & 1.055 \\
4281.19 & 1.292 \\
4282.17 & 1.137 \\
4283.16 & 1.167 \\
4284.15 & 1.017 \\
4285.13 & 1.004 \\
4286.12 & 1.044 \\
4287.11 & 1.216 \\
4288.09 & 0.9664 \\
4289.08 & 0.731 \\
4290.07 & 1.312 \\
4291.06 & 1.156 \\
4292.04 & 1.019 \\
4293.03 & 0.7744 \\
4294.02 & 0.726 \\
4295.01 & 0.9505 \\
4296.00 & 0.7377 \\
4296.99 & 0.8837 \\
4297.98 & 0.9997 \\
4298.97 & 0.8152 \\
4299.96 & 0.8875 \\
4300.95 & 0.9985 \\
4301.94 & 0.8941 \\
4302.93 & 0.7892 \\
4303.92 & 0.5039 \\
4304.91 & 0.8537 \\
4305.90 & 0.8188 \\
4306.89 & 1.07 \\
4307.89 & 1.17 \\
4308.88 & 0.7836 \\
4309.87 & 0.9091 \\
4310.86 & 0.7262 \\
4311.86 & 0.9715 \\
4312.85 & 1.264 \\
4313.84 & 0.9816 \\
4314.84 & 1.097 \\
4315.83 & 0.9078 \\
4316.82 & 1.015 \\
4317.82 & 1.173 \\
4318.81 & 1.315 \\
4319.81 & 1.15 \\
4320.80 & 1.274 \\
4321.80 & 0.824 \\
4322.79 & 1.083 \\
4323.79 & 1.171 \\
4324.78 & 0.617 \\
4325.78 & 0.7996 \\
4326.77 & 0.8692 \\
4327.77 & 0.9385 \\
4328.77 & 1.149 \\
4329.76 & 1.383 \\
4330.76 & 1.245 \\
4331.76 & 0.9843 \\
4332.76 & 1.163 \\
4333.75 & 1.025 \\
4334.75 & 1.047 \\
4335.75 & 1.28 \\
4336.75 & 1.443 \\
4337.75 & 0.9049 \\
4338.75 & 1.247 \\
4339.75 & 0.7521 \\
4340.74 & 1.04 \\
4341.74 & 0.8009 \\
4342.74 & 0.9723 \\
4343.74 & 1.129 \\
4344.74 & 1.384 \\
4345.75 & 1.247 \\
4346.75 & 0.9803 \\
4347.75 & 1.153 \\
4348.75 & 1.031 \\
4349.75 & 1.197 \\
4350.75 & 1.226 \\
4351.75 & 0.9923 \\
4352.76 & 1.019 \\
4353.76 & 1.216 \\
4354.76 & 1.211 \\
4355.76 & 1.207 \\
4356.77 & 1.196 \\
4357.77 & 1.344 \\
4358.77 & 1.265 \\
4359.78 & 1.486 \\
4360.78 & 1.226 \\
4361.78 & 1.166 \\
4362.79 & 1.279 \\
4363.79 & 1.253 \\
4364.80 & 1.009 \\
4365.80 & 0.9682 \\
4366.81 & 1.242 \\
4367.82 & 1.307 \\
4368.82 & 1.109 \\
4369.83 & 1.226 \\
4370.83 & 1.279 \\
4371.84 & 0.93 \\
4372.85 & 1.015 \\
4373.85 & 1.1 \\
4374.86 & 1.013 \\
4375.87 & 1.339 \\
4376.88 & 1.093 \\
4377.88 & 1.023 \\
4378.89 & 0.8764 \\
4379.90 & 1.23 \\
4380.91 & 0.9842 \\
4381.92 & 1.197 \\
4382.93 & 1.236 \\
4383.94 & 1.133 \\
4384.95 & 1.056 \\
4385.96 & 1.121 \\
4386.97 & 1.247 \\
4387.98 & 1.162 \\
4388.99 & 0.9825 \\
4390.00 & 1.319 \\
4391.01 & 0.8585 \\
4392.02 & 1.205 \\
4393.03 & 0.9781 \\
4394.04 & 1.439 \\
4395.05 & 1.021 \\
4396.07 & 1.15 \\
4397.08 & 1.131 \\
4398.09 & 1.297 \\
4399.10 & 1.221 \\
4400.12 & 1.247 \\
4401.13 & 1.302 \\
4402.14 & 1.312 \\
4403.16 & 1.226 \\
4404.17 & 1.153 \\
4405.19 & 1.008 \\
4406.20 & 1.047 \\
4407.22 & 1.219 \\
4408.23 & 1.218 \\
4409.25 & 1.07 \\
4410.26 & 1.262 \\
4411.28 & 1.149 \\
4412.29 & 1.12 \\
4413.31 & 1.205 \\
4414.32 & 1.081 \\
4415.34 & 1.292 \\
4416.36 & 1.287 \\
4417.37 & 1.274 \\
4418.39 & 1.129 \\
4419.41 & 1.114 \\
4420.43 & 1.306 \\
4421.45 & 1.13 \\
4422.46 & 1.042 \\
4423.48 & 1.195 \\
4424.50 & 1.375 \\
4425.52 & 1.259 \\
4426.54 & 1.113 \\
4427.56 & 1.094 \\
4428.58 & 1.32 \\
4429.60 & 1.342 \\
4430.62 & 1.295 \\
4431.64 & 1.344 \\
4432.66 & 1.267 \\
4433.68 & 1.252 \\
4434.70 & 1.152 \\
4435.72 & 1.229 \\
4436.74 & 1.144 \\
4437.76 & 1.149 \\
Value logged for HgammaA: -3.0 angstrom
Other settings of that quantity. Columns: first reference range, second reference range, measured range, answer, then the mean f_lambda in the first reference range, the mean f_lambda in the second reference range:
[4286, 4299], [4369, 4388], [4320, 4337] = -0.8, 0.954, 1.12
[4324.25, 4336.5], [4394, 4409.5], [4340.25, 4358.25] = -0.7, 1.05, 1.19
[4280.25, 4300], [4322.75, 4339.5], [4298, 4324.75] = 1.7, 0.995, 1.07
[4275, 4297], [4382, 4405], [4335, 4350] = 0.0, 1.03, 1.17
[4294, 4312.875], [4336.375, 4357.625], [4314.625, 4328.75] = -0.6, 0.882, 1.11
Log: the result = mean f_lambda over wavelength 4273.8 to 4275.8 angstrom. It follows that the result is 0.96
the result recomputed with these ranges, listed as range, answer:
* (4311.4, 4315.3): 1.08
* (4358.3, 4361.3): 1.33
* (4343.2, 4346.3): 1.24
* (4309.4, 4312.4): 0.874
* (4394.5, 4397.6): 1.11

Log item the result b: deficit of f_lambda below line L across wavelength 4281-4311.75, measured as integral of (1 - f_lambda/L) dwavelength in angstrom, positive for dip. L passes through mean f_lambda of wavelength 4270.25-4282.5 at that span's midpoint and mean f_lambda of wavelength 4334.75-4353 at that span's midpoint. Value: 4.3 angstrom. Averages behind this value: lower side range 1.09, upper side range 1.1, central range 0.944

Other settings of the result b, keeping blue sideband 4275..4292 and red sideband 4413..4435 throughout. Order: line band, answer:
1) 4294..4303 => 1.8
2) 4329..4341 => 0.1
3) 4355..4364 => -0.8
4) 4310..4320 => 0.6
